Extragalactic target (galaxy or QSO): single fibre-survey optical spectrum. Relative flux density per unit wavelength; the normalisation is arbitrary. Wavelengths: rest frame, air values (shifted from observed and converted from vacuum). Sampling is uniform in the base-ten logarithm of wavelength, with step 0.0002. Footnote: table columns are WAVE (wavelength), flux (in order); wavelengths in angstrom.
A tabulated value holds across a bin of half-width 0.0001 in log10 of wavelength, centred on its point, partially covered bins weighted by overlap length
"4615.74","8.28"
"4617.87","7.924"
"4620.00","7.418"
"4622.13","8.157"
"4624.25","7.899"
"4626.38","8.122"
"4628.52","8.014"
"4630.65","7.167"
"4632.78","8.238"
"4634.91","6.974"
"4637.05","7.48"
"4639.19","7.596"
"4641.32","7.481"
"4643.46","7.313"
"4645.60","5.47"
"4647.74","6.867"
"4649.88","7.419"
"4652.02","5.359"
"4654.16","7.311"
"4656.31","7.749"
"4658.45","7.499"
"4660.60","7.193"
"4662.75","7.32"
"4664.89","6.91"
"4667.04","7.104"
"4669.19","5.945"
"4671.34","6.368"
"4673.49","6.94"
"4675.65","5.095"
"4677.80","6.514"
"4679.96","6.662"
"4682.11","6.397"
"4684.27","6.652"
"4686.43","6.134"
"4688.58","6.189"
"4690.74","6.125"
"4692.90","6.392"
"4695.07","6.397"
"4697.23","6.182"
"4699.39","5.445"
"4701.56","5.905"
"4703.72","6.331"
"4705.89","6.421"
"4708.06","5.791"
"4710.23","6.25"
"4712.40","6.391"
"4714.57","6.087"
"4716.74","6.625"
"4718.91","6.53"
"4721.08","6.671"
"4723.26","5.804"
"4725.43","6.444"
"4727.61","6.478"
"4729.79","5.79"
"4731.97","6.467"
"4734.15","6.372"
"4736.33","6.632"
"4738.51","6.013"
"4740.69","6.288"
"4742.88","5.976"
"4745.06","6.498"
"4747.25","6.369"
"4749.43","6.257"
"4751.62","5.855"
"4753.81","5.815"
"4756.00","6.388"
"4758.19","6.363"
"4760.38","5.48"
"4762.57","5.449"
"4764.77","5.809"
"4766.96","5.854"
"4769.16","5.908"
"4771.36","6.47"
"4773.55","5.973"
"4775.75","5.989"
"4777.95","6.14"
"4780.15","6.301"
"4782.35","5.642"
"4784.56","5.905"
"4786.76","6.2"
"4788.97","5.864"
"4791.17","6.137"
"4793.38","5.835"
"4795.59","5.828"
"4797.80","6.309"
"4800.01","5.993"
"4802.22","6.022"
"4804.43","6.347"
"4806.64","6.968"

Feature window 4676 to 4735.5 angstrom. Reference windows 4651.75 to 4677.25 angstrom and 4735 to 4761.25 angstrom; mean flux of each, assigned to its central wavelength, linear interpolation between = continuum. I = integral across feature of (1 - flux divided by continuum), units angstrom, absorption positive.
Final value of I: 1.92 angstrom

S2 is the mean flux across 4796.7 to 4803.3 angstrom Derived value 6.11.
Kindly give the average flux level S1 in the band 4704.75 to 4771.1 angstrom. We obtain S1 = 6.17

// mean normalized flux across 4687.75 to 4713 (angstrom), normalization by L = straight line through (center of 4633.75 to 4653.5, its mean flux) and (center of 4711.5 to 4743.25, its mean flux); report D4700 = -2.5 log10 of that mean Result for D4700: 0.06 mag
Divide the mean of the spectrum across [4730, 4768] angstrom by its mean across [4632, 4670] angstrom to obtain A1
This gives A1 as 0.86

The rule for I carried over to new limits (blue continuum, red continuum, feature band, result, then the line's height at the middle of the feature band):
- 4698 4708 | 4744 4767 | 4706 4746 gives -1.83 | 6.01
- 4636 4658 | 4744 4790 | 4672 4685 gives 0.75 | 6.76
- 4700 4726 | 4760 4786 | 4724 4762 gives -0.63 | 6.09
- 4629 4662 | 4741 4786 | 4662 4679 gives 1.01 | 6.92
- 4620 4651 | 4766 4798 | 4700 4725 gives 1.66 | 6.69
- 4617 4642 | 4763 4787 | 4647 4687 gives 3.06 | 7.27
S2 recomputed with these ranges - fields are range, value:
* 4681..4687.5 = 6.4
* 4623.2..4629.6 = 8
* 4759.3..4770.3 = 5.7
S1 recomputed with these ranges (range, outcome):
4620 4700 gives 6.88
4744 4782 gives 6.05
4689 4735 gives 6.23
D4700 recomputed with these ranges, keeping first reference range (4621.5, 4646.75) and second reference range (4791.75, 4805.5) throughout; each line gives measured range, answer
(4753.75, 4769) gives 0.09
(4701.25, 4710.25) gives 0.12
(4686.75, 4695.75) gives 0.12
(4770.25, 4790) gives 0.03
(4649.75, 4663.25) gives 0.03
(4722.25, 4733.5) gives 0.08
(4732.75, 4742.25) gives 0.05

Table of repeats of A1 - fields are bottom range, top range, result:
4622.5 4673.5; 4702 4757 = 0.87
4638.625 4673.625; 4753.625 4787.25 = 0.86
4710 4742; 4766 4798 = 0.95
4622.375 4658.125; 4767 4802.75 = 0.83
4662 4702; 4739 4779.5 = 0.95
